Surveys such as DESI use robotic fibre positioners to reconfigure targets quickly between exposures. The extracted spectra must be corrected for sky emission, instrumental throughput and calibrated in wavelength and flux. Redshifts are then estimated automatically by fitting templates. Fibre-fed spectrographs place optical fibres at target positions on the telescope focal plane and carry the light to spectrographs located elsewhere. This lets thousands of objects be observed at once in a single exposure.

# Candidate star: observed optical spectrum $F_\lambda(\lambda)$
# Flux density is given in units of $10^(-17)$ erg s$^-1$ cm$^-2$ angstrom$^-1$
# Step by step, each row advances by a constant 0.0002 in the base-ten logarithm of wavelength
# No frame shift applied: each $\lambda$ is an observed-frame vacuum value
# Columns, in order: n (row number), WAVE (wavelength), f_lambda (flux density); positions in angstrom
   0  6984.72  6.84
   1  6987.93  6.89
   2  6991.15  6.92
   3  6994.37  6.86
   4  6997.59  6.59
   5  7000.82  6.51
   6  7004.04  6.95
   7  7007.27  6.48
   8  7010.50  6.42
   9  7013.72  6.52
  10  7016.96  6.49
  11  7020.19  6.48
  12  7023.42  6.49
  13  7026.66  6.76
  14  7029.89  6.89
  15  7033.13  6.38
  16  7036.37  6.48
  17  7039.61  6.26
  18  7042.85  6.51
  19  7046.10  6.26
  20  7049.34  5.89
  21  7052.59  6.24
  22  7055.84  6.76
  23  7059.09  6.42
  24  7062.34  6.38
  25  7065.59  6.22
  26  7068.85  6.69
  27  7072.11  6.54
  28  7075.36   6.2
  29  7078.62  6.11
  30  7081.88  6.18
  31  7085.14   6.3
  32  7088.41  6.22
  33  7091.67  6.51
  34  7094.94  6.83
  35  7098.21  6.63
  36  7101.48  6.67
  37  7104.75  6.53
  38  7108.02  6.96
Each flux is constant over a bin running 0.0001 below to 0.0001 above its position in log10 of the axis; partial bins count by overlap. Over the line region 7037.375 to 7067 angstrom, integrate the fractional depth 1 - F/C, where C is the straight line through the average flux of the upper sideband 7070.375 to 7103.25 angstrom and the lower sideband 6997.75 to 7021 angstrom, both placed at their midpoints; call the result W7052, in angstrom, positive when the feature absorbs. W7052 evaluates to 0.7 angstrom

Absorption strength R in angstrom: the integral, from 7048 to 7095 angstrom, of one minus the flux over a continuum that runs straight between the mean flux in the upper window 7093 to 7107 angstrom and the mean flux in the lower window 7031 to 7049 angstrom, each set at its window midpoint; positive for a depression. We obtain 1.2 angstrom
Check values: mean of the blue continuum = 6.36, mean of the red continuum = 6.67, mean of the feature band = 6.35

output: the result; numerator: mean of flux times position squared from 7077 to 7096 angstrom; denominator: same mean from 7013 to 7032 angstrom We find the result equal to 0.98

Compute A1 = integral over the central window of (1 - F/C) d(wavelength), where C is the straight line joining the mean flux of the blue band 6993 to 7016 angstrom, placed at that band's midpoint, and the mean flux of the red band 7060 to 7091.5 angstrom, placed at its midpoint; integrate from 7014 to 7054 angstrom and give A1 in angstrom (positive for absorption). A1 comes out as 0.4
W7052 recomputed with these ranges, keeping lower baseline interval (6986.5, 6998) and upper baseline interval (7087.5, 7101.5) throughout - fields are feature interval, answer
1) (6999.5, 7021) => 0.8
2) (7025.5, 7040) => 0.4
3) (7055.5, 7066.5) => 0.4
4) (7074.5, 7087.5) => 0.8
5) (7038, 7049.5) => 0.7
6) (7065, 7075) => 0.2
